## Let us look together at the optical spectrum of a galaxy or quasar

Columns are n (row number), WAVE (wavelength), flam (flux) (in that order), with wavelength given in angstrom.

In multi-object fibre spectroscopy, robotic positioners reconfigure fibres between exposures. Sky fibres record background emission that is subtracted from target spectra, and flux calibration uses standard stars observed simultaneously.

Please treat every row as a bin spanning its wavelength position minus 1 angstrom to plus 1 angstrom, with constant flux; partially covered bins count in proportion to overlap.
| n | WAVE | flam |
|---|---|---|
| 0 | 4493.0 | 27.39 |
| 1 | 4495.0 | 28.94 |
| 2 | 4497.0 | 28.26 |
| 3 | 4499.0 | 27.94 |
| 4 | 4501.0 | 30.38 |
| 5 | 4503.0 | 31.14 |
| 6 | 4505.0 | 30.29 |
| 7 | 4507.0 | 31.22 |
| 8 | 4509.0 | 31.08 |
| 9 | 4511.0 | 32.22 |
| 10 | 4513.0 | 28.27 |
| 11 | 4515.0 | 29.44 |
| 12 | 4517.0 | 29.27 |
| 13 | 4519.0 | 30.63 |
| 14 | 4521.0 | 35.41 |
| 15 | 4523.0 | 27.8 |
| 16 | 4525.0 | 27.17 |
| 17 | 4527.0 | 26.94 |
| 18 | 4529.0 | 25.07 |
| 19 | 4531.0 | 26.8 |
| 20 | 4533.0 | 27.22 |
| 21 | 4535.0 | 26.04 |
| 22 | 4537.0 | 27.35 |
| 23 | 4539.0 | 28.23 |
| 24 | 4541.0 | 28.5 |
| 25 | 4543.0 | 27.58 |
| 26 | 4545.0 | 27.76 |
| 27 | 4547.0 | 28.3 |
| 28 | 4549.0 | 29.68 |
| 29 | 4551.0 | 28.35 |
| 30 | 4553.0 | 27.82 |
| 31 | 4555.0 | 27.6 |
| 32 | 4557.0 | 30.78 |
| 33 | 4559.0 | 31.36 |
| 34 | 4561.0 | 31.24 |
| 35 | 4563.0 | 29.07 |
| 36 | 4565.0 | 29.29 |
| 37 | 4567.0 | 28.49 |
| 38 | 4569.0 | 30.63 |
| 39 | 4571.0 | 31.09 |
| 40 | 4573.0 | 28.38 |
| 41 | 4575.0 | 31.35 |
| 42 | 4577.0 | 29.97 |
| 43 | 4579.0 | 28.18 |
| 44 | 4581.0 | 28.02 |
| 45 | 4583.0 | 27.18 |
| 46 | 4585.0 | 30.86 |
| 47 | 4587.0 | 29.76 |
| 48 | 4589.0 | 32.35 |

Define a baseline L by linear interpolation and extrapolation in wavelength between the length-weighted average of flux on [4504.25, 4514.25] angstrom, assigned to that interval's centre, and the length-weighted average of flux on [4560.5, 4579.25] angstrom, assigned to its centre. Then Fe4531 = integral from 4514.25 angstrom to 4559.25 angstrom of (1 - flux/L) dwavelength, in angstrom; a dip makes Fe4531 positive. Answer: 2.7 angstrom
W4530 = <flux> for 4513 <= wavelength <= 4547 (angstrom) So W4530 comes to 28.2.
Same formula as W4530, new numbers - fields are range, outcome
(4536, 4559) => 28.5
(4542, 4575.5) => 29.3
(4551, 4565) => 29.5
